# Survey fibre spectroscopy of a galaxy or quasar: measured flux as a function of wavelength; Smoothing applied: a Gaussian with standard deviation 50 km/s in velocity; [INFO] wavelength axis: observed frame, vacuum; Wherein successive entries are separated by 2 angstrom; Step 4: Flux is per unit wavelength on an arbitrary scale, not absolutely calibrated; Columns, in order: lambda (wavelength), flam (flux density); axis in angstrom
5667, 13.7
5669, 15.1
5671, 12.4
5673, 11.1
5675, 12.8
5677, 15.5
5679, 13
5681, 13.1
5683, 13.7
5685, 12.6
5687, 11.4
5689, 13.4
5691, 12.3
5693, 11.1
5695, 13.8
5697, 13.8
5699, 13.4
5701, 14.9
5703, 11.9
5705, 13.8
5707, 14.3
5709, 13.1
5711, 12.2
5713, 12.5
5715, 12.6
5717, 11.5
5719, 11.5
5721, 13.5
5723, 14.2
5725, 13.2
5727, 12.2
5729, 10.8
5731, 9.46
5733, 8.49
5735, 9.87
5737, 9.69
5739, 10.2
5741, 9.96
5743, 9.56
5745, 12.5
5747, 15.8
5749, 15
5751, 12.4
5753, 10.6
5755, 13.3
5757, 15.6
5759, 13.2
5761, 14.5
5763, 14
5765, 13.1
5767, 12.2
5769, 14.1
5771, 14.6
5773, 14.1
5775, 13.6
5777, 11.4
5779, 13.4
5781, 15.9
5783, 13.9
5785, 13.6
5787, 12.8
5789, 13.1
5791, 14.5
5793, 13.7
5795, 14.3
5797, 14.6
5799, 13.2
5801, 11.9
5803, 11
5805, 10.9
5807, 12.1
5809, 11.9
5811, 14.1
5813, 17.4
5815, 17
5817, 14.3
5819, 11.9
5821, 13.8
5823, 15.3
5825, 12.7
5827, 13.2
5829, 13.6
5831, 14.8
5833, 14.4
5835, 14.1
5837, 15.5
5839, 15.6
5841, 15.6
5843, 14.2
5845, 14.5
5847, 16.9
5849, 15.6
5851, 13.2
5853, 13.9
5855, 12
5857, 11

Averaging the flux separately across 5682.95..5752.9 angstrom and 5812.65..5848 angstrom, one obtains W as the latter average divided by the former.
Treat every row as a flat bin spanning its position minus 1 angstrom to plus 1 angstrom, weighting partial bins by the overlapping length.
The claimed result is 1.2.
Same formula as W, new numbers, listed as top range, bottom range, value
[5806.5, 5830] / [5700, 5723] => 1.08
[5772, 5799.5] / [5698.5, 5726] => 1.05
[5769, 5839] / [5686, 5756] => 1.12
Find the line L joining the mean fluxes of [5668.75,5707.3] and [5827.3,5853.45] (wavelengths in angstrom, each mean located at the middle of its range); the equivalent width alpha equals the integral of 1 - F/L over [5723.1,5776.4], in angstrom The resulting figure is 5.3 angstrom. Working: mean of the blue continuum 13.1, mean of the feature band 12.4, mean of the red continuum 14.7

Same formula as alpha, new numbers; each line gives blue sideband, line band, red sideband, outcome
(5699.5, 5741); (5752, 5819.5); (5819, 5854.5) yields -1.0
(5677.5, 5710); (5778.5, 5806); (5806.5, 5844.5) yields 1.3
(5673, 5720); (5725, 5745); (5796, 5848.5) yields 4.5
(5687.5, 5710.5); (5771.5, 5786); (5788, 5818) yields -0.2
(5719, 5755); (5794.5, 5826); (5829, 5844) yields 1.0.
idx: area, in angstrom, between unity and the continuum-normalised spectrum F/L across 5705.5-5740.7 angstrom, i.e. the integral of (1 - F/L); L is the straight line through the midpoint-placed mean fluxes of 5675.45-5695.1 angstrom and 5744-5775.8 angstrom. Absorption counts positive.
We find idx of 4.2 angstrom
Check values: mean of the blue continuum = 12.9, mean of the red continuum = 13.7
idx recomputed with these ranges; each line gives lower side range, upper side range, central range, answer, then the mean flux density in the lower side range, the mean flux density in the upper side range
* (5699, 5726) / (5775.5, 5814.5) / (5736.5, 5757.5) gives 1.5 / 13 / 13.4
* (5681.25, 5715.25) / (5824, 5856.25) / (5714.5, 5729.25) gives 0.8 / 13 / 14.3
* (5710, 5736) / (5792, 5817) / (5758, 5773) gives -1.2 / 11.7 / 13.5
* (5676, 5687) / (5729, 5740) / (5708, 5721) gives -1.5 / 13.4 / 9.66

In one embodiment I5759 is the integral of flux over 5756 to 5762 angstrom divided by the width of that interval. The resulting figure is 14.4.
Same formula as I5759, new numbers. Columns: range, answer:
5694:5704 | 13.6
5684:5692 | 12.4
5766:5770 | 13.1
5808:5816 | 15.1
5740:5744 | 9.76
